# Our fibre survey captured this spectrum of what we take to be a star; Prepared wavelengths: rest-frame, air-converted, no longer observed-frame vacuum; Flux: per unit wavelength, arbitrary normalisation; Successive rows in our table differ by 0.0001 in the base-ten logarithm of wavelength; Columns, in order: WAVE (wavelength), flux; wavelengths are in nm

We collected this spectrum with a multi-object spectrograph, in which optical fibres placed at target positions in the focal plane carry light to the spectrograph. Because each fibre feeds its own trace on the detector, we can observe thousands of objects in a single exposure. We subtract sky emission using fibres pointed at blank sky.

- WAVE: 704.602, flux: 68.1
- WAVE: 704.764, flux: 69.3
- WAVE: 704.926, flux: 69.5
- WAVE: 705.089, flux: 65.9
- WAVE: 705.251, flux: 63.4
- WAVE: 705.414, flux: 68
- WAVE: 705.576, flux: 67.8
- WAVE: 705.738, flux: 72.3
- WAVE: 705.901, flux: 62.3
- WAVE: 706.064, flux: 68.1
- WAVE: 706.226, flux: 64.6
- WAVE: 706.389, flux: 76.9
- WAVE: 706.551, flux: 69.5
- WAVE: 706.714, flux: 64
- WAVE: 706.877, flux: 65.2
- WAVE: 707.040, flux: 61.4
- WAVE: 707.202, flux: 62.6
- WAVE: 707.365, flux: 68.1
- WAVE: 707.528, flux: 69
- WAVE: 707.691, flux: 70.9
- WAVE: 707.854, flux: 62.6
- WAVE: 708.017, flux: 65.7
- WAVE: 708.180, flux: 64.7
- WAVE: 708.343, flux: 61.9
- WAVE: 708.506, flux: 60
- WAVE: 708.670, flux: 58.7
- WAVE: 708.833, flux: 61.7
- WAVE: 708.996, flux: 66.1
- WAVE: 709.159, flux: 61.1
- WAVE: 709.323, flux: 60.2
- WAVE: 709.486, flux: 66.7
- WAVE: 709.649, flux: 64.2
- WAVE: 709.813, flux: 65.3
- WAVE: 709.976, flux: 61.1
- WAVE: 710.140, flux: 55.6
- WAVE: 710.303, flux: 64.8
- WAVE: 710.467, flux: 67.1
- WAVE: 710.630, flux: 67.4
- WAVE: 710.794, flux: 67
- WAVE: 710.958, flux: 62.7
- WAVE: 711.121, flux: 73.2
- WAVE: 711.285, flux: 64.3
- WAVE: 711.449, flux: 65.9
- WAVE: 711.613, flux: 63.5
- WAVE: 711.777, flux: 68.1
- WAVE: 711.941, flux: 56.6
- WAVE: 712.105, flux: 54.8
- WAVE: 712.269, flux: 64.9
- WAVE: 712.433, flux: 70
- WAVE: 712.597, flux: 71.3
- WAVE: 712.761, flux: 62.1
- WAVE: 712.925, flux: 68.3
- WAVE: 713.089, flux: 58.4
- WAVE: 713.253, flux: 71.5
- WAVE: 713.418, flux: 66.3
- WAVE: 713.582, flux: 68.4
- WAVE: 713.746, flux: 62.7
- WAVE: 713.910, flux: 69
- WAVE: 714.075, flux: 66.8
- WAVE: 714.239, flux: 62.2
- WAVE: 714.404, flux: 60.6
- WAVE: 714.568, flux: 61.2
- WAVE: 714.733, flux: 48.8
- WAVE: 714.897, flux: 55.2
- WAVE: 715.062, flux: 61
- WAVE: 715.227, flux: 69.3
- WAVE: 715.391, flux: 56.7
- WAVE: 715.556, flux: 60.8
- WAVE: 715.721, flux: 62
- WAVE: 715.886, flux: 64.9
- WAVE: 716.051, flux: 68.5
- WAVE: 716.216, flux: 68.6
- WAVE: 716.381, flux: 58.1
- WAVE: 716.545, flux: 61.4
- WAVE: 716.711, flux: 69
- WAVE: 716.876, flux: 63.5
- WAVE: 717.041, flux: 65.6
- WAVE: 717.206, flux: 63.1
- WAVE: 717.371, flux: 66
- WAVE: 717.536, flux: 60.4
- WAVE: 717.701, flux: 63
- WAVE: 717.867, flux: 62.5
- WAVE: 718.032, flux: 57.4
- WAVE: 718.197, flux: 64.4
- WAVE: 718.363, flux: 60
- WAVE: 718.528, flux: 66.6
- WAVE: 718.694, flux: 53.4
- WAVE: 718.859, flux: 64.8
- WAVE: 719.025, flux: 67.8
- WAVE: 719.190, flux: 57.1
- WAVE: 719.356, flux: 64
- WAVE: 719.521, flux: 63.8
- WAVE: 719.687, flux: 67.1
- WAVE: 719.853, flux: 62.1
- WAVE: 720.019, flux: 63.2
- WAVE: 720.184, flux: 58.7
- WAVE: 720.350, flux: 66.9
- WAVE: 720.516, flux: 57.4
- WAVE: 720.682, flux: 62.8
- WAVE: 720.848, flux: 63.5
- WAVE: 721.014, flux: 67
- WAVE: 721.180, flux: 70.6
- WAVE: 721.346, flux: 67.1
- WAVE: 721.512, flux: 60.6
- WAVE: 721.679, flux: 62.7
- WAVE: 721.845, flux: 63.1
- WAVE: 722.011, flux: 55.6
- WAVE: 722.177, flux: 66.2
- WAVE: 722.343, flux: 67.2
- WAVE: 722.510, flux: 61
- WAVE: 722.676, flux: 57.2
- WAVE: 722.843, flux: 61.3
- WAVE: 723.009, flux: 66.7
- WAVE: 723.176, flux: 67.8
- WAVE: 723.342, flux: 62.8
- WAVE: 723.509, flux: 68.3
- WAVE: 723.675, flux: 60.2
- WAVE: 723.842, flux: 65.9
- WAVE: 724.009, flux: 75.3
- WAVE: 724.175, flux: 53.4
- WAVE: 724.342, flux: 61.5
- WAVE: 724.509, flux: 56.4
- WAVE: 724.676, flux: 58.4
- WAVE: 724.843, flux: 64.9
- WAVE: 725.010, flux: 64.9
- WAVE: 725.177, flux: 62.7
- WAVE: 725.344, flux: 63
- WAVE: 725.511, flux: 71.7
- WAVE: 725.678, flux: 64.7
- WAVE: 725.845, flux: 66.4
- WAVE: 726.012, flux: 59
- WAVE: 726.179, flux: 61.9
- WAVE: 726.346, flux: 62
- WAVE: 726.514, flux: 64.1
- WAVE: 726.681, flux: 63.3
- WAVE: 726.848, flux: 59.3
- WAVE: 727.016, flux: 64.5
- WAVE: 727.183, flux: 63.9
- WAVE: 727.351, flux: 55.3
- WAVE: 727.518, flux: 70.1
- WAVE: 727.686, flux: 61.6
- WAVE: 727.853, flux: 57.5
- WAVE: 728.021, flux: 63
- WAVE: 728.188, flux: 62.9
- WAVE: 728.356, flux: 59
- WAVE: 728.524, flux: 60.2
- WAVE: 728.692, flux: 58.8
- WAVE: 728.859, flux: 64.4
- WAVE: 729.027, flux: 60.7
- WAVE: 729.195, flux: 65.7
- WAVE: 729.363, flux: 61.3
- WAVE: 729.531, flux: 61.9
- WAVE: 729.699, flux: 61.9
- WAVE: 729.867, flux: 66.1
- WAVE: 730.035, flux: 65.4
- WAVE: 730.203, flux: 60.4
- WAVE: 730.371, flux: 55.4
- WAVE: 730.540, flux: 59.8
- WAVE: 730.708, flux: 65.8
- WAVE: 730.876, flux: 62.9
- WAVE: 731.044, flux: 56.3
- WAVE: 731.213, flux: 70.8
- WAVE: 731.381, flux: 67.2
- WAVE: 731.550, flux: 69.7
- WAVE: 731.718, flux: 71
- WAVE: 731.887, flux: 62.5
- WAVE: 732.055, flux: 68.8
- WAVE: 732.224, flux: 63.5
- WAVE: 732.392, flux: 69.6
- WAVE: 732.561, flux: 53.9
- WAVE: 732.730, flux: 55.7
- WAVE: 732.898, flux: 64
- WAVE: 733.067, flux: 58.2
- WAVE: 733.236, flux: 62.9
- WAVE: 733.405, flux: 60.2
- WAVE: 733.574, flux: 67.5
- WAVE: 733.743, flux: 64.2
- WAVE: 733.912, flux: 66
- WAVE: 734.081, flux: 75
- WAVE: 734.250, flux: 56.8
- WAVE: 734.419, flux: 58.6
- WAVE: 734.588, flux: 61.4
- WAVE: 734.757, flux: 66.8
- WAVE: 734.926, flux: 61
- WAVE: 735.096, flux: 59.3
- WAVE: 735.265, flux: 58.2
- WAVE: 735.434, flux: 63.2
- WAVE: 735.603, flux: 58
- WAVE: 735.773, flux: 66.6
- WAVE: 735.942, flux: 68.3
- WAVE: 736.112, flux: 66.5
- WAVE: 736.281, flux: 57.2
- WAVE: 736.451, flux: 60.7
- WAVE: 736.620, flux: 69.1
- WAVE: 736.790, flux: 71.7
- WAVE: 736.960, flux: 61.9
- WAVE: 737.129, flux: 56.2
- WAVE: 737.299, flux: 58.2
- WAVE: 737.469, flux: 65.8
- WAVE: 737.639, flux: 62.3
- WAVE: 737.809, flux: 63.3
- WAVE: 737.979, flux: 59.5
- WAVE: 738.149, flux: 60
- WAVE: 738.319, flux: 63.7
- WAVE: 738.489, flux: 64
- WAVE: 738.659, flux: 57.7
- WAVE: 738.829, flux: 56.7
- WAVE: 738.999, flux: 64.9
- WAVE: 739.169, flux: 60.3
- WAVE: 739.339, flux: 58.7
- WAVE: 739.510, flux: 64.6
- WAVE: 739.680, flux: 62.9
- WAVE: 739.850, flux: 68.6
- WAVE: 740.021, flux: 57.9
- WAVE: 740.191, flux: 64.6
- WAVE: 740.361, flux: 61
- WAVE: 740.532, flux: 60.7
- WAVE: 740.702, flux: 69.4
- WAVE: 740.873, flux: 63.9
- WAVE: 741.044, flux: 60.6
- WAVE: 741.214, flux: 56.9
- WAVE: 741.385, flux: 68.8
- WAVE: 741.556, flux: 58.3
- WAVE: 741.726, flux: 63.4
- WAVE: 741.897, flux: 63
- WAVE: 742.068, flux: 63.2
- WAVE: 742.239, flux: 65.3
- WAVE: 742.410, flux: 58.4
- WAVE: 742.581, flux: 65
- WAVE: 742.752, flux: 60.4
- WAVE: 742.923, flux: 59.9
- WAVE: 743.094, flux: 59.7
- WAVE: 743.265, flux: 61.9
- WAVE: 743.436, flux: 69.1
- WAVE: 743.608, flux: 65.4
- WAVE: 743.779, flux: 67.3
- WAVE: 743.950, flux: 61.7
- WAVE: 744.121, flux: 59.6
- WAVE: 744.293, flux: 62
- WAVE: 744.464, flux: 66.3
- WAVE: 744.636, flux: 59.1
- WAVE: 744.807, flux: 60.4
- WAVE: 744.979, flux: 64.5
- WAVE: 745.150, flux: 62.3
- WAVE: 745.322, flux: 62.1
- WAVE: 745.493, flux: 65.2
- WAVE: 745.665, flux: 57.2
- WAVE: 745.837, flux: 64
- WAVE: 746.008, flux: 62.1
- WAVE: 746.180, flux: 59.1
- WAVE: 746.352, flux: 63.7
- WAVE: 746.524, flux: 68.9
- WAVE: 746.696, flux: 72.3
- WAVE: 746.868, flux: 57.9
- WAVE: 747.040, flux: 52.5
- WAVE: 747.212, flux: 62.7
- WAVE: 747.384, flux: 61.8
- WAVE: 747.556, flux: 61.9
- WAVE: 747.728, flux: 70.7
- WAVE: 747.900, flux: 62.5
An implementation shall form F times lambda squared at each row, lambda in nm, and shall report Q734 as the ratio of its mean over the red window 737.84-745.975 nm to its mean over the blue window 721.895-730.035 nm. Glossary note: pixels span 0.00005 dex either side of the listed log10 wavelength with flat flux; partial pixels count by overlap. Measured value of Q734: 1.04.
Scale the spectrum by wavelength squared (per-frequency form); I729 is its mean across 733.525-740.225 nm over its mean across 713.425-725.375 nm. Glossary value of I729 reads 1.04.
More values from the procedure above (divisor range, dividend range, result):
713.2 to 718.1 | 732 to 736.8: 1.05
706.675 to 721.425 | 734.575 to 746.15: 1.05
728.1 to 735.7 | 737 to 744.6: 1.02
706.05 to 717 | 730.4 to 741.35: 1.05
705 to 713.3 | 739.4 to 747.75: 1.06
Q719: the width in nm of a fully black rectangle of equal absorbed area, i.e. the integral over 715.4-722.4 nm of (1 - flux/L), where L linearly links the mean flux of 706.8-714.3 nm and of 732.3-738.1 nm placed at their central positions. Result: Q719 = 0.07 nm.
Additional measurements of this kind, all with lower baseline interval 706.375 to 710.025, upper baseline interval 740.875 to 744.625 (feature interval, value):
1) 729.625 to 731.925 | -0.03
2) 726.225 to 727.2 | 0.01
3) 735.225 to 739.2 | 0.04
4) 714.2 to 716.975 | 0.10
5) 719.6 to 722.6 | 0.02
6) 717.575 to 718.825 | 0.05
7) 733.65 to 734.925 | -0.02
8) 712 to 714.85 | 0.02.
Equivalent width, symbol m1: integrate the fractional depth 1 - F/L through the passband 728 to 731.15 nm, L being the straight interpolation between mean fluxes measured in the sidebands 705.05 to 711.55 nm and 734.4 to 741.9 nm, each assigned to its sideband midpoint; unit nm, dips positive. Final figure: 0.072 nm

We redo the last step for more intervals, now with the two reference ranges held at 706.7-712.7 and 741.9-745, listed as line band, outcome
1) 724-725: 0.04 nm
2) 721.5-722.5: 0.02 nm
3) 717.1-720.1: 0.06 nm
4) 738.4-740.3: 0.03 nm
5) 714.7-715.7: 0.07 nm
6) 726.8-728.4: 0.04 nm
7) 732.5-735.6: 0.07 nm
